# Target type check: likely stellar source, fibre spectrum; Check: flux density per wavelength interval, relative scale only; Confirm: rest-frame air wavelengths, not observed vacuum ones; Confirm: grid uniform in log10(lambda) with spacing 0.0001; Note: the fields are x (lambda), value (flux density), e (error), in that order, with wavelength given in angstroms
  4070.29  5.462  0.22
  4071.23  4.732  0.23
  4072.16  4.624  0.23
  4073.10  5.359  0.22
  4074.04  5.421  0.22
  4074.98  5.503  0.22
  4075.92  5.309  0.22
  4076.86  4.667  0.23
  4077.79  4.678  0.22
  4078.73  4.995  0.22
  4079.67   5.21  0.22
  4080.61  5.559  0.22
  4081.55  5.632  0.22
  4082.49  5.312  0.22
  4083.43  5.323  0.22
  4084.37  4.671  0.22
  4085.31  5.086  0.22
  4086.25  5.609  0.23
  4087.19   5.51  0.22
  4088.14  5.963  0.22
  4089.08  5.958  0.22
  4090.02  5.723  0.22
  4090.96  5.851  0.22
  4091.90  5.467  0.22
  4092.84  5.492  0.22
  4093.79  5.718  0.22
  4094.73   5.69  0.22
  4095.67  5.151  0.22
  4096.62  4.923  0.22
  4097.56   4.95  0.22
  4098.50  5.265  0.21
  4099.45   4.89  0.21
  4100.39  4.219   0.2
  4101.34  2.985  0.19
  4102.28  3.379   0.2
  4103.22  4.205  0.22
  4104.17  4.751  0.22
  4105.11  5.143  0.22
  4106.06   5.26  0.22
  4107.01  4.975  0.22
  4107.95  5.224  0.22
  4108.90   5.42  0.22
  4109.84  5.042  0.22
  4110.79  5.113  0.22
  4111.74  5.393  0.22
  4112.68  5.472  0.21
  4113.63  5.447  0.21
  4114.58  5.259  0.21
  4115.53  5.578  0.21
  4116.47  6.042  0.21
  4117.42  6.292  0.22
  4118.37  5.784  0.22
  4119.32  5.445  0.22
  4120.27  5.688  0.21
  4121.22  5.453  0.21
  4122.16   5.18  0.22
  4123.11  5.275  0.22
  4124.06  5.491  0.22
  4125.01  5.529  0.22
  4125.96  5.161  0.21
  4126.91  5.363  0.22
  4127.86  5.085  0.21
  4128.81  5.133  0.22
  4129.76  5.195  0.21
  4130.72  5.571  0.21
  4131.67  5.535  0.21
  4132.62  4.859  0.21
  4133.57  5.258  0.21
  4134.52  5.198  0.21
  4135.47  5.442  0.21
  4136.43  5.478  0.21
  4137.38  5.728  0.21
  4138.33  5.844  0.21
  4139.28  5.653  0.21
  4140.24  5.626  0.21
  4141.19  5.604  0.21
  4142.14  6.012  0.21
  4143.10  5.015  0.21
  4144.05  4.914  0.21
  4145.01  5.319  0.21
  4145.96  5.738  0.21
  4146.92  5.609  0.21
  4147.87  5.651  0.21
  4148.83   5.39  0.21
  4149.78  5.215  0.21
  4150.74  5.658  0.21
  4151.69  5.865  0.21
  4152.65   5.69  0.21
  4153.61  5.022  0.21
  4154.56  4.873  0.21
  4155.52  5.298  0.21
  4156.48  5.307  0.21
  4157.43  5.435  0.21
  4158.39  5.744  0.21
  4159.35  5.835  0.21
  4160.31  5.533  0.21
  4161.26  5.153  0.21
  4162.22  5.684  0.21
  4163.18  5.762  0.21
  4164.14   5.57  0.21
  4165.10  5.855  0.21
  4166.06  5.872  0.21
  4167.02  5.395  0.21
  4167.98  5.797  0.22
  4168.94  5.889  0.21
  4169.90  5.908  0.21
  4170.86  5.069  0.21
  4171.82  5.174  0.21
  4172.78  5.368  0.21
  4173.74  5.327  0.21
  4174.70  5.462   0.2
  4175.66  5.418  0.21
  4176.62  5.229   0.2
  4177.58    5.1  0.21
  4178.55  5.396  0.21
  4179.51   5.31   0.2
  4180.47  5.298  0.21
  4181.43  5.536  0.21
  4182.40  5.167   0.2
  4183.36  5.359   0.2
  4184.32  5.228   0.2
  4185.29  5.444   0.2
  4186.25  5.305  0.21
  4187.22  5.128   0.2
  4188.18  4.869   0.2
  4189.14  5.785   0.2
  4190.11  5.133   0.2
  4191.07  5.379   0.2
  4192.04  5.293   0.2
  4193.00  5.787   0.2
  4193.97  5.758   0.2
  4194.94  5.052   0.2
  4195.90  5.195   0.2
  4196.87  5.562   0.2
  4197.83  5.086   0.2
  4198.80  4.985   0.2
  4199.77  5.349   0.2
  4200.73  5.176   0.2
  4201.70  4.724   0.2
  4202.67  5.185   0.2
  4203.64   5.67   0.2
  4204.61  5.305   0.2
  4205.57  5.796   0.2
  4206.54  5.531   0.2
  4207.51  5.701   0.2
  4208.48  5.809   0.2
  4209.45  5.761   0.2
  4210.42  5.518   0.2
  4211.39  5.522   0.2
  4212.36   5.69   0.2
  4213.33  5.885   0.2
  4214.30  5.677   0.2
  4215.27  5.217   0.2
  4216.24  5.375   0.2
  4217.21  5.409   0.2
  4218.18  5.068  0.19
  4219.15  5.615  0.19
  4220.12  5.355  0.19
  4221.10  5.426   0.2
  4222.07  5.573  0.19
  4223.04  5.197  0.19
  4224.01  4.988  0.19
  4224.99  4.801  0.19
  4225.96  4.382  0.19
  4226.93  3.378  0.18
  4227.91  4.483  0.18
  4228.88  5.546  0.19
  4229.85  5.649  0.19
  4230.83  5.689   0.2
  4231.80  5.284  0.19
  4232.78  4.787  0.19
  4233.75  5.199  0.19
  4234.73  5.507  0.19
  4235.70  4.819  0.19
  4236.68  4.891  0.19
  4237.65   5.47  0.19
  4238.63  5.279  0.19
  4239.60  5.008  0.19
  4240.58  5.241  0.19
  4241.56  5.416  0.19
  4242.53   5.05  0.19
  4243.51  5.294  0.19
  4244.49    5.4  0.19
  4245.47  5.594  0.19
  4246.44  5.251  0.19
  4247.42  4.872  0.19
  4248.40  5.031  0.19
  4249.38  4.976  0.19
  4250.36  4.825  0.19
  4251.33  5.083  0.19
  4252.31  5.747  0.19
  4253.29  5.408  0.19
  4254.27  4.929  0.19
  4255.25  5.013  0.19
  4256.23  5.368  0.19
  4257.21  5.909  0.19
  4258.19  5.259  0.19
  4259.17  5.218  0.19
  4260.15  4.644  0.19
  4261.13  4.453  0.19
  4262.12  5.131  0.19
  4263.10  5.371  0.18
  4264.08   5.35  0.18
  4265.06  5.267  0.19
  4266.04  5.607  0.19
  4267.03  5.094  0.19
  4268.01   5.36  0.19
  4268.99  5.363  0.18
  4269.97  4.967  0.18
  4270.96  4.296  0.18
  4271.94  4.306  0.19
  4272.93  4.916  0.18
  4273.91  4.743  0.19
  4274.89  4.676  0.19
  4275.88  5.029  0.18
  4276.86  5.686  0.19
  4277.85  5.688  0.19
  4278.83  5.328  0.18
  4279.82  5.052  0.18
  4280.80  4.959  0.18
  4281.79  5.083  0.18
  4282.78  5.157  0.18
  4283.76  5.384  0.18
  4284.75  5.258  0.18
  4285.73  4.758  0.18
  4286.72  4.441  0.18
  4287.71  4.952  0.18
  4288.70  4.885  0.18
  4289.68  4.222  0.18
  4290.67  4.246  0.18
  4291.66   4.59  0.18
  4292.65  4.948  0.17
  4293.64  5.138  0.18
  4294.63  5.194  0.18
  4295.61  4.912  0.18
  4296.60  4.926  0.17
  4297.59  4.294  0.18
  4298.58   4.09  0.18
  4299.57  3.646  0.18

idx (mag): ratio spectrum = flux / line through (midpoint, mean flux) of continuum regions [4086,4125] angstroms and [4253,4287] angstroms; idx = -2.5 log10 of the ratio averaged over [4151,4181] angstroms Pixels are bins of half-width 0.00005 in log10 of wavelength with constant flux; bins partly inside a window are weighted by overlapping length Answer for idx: -0.06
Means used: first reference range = 5.26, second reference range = 5.1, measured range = 5.47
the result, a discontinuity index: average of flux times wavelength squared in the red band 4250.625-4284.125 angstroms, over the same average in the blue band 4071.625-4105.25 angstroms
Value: 1.09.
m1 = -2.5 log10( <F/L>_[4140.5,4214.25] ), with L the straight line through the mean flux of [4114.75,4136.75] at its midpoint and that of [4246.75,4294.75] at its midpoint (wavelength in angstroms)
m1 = -0.03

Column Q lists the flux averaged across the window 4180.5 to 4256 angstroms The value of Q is 5.27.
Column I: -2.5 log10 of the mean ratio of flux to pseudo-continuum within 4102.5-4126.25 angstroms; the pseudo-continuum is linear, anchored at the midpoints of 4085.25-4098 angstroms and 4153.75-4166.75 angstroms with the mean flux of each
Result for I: 0.04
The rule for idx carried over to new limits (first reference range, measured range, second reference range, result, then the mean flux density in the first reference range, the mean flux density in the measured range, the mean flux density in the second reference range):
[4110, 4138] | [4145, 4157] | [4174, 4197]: -0.01 mag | 5.43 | 5.44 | 5.34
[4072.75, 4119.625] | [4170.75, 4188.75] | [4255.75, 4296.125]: -0.03 mag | 5.22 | 5.28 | 5.03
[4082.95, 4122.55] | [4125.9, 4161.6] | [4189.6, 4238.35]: -0.03 mag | 5.24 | 5.43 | 5.29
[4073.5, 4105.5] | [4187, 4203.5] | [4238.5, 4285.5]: -0.03 mag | 5.12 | 5.27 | 5.15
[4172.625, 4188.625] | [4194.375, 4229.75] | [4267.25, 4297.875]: -0.02 mag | 5.29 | 5.28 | 4.93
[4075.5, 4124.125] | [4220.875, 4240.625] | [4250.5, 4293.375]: 0.00 mag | 5.23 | 5.07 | 5.05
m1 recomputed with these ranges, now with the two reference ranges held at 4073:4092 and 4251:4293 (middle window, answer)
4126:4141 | -0.02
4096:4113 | 0.11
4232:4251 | -0.01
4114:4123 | -0.06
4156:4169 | -0.08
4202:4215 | -0.09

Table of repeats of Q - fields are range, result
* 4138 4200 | 5.43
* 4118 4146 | 5.41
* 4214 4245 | 5.17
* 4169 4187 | 5.35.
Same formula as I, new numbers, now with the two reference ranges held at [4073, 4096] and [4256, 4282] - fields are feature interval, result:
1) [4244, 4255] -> -0.01 mag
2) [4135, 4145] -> -0.04 mag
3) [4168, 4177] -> -0.04 mag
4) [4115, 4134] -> -0.02 mag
